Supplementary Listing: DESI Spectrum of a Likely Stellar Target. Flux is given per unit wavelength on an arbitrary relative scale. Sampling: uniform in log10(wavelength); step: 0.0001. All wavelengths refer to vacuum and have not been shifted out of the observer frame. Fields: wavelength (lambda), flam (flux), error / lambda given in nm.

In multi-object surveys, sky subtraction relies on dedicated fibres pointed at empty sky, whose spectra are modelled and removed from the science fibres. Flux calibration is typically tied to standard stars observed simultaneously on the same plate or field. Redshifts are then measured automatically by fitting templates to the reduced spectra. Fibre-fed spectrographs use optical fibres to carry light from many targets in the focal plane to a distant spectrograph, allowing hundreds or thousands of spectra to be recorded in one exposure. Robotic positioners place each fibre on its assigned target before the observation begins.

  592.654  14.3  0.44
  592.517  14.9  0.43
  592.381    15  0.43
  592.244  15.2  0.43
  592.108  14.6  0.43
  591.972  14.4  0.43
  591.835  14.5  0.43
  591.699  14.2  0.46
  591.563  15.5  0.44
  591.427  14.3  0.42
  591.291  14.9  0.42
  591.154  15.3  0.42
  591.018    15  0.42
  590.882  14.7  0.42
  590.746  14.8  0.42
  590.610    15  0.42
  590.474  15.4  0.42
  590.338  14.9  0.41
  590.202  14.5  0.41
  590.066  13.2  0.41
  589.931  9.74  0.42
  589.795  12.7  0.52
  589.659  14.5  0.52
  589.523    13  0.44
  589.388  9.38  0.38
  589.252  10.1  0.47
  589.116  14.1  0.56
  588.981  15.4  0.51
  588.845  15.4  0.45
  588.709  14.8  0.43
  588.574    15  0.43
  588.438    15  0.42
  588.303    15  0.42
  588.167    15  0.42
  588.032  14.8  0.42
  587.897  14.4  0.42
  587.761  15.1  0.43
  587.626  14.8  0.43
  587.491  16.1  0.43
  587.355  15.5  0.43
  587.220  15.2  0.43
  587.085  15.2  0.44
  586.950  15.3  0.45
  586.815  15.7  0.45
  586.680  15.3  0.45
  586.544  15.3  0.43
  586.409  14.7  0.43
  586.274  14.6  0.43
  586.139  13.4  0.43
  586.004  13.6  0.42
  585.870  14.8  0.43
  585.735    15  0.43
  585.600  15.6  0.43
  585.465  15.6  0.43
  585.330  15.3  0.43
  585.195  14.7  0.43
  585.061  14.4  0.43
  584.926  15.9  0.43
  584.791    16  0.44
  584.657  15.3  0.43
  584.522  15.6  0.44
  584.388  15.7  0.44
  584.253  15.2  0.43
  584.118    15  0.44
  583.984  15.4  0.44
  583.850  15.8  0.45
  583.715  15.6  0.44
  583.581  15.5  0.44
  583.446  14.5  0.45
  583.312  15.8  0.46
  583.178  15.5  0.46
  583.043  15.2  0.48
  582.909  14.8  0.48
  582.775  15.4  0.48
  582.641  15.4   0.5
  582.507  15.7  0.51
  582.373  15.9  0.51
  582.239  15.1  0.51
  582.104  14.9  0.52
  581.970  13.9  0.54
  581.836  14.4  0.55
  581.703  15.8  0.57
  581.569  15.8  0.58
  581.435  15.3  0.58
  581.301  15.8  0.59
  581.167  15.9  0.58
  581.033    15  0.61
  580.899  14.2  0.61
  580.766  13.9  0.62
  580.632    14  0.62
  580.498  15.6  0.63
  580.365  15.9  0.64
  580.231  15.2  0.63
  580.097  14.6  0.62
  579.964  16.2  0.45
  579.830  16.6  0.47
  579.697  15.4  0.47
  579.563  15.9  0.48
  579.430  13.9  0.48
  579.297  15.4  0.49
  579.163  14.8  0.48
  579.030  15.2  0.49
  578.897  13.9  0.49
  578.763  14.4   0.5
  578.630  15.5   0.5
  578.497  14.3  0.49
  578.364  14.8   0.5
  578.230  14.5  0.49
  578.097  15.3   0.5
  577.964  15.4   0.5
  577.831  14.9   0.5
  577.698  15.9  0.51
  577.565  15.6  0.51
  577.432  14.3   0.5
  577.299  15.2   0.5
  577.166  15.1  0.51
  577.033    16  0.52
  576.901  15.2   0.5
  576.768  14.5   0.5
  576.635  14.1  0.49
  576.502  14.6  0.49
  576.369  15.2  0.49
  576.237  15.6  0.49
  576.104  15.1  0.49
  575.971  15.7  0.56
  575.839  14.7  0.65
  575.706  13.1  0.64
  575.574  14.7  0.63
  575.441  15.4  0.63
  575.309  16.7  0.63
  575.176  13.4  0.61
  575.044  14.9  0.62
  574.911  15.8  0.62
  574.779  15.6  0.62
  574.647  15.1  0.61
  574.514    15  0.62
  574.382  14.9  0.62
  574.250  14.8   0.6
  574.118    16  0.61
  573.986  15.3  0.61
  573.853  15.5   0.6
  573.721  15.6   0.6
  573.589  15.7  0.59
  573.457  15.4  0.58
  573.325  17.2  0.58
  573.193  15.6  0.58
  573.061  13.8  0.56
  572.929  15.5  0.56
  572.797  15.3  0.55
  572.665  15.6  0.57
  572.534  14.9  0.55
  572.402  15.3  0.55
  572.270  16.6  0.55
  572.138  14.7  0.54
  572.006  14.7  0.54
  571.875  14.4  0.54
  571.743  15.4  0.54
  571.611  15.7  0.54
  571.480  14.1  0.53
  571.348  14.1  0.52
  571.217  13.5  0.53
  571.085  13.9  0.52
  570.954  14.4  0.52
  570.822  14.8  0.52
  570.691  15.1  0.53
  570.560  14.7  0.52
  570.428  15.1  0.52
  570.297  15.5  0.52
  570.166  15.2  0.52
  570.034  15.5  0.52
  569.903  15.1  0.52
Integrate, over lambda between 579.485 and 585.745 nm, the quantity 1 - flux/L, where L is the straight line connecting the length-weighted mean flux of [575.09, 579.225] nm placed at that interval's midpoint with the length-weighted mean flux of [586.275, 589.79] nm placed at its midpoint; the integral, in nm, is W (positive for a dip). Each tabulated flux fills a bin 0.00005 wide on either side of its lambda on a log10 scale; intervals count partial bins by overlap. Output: -0.24 nm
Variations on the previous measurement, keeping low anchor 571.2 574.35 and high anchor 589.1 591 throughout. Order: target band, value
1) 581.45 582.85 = -0.103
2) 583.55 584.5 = -0.101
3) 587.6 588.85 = -0.129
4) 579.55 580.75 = -0.083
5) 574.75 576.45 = -0.016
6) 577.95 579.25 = -0.019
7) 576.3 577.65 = -0.022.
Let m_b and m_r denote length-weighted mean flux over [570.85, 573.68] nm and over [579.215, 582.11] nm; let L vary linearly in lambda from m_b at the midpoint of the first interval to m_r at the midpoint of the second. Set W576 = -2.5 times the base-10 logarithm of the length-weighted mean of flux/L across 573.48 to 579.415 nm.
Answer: 0.004 mag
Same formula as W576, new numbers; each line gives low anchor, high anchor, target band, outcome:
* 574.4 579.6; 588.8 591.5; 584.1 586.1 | -0.066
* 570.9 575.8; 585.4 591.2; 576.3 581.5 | -0.016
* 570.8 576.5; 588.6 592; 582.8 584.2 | -0.064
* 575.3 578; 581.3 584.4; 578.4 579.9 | 0.009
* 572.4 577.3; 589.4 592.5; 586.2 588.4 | -0.048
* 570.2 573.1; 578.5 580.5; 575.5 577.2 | 0.013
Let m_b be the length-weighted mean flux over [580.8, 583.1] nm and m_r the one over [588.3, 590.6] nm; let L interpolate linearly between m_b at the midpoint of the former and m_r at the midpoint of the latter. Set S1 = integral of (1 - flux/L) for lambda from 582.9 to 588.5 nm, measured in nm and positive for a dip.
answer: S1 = -0.28 nm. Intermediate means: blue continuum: 15.2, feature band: 15.2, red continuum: 13.7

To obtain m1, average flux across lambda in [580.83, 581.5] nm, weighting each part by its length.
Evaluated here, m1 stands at 15.2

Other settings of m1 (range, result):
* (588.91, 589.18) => 14.8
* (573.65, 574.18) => 15.6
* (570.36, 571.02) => 14.8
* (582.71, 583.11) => 15.1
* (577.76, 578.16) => 15.2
